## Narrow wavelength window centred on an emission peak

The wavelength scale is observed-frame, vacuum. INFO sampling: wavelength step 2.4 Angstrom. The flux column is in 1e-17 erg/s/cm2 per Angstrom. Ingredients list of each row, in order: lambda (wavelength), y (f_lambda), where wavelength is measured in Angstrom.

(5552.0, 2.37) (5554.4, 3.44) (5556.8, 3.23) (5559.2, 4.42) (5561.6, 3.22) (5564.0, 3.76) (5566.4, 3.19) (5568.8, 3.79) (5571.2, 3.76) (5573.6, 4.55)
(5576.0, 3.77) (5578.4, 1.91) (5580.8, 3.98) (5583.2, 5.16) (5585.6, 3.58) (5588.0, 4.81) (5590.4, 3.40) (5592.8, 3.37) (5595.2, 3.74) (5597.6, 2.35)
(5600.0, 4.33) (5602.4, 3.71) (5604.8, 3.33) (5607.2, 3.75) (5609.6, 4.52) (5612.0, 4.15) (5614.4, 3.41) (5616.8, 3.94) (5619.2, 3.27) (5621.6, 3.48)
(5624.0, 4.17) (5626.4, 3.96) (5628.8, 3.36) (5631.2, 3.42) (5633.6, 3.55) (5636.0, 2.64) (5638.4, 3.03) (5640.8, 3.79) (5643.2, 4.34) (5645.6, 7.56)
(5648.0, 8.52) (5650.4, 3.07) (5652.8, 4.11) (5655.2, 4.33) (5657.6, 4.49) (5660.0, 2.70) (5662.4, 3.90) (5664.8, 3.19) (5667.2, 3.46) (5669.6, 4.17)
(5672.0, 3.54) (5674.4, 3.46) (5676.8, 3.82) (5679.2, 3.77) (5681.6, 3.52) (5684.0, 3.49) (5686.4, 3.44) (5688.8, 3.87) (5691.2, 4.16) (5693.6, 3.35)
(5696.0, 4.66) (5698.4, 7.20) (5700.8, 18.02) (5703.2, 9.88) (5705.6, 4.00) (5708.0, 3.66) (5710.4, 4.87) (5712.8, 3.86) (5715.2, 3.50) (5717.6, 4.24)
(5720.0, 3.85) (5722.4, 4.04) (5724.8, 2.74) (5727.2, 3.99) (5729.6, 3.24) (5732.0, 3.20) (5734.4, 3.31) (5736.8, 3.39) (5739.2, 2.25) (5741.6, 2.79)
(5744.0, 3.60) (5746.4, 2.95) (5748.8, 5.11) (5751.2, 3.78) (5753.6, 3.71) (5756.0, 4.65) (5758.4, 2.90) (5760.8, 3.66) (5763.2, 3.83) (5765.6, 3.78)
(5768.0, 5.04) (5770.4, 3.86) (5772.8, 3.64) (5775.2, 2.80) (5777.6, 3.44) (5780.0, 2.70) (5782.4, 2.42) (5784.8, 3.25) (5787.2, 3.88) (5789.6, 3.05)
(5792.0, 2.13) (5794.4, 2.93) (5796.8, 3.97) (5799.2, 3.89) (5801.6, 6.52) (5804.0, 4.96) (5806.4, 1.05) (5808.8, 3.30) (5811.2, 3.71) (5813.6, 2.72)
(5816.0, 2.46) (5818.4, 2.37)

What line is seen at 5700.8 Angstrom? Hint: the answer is [O III] 5007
